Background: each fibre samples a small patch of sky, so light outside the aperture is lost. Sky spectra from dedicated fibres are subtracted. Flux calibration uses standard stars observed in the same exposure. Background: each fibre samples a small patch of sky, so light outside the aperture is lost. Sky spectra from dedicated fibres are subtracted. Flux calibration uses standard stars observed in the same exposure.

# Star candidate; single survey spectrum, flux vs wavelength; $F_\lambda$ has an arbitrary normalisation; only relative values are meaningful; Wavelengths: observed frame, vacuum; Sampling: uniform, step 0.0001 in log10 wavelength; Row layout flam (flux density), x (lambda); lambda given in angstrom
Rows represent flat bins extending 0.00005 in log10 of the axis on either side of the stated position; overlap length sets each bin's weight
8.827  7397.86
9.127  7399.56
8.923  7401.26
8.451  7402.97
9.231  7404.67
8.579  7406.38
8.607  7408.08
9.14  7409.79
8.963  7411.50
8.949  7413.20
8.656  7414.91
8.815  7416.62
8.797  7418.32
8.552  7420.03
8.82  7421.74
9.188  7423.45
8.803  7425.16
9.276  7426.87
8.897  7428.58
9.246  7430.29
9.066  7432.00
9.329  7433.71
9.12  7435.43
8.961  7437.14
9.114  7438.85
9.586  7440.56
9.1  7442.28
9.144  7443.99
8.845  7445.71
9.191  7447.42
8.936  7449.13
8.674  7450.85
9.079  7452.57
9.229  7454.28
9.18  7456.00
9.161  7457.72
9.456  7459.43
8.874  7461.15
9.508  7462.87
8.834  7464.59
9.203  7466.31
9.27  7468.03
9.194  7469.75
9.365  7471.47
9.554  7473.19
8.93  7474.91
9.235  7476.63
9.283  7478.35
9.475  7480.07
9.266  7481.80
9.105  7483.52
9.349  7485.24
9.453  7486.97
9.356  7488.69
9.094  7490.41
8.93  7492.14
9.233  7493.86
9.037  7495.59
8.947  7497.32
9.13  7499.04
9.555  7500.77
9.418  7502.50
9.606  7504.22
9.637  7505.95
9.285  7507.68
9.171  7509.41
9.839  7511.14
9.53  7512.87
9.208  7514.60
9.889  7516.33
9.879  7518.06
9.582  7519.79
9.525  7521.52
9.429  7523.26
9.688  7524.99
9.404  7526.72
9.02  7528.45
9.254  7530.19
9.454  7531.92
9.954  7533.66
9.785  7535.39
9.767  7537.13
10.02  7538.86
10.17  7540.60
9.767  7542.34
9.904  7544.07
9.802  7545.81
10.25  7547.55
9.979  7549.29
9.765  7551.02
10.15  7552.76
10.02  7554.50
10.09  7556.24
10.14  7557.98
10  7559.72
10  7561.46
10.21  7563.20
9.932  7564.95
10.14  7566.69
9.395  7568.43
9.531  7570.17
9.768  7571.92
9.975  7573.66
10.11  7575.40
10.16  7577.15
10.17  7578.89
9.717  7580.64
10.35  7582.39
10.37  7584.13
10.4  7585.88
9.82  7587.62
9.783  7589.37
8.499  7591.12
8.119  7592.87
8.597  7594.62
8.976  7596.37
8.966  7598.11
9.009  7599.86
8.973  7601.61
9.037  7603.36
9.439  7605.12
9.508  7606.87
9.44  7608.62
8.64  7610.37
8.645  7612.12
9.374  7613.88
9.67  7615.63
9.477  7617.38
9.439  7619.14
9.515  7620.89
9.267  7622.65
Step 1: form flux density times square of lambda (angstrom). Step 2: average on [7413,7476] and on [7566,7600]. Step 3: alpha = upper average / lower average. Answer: 1.1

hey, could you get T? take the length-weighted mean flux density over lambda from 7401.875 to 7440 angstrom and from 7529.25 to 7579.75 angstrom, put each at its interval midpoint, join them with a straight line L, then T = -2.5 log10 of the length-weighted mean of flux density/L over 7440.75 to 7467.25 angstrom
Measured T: 0.009 mag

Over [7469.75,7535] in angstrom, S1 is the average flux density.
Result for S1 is 9.38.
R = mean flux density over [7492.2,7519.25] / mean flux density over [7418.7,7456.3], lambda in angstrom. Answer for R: 1.0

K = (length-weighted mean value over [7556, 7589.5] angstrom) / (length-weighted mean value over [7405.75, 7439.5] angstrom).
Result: 1.1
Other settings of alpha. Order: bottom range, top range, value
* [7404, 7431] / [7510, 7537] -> 1.11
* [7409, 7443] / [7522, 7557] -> 1.12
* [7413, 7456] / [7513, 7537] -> 1.08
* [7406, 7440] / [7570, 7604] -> 1.11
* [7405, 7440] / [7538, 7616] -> 1.12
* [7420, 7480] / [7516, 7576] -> 1.10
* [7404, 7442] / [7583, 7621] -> 1.08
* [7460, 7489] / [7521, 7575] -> 1.08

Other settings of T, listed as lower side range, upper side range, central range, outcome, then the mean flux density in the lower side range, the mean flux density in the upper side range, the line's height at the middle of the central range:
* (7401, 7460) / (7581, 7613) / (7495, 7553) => -0.05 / 9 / 9.26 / 9.15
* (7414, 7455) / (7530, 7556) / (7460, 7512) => 0.02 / 9.02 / 9.89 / 9.43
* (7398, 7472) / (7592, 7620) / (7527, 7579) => -0.09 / 9.03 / 9.08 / 9.07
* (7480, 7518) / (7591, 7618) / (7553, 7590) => -0.10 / 9.35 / 9.04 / 9.13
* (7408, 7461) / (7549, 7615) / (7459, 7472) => -0.01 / 9.03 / 9.61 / 9.15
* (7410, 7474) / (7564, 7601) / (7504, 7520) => -0.02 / 9.08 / 9.6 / 9.34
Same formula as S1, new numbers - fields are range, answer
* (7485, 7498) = 9.17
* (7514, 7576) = 9.81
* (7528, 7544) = 9.71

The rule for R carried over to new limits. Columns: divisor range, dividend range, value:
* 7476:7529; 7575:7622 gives 1.00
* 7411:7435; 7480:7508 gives 1.04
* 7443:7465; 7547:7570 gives 1.10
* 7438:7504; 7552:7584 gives 1.09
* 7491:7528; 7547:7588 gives 1.06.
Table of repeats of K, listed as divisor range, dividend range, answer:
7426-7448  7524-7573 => 1.08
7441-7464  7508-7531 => 1.04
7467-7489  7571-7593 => 1.06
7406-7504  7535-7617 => 1.06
